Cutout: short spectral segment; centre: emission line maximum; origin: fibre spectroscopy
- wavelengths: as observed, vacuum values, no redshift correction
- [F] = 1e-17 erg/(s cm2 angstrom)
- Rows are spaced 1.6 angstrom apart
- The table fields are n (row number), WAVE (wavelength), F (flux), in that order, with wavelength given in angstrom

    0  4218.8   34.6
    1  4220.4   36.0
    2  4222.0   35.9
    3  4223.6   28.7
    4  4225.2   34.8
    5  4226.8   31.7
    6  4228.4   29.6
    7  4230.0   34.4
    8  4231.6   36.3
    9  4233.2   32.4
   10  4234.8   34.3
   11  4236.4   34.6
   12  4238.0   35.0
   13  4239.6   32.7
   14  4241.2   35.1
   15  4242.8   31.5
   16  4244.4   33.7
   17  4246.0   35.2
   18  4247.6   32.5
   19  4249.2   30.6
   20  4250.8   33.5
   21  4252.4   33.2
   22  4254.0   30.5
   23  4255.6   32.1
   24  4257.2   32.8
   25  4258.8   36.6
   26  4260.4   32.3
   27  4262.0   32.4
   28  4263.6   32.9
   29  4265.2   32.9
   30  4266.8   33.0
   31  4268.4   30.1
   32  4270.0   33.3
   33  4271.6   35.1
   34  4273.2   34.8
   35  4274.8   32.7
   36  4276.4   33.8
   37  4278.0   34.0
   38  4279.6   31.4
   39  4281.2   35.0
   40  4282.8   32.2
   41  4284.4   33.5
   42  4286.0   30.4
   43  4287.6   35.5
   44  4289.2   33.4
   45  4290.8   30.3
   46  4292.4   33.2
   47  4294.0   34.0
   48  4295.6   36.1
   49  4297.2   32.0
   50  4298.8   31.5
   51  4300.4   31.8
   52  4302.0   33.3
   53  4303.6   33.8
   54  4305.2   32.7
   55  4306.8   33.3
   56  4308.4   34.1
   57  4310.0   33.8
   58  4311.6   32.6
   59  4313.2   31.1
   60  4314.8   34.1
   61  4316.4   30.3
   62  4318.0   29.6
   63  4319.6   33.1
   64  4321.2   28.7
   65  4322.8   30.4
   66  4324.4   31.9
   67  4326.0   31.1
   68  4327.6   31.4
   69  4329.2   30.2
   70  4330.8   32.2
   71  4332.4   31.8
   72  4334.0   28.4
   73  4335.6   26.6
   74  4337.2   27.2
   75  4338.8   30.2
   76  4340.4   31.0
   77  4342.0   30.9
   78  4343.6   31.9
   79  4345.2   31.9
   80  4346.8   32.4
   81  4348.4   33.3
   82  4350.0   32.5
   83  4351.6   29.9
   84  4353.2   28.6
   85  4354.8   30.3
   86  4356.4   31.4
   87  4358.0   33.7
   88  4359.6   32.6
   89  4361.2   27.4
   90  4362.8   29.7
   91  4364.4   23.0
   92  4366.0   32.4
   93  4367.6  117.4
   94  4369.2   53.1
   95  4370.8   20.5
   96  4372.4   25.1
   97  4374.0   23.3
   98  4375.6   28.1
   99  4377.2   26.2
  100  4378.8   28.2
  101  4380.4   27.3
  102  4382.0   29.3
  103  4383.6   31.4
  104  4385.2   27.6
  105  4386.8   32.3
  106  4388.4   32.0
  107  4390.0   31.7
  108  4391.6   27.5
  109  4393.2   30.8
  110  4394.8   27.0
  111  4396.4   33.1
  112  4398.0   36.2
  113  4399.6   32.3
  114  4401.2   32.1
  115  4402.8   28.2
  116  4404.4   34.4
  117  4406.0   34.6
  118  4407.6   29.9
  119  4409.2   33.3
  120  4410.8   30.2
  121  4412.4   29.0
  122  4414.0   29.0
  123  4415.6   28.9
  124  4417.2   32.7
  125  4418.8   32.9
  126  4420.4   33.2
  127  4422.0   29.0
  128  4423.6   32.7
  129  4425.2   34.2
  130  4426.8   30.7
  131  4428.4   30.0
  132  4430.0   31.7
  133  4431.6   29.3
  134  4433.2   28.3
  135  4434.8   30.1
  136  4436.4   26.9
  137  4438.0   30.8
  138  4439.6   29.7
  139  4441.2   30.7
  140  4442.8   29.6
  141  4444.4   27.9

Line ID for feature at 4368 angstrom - H-gamma 4340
